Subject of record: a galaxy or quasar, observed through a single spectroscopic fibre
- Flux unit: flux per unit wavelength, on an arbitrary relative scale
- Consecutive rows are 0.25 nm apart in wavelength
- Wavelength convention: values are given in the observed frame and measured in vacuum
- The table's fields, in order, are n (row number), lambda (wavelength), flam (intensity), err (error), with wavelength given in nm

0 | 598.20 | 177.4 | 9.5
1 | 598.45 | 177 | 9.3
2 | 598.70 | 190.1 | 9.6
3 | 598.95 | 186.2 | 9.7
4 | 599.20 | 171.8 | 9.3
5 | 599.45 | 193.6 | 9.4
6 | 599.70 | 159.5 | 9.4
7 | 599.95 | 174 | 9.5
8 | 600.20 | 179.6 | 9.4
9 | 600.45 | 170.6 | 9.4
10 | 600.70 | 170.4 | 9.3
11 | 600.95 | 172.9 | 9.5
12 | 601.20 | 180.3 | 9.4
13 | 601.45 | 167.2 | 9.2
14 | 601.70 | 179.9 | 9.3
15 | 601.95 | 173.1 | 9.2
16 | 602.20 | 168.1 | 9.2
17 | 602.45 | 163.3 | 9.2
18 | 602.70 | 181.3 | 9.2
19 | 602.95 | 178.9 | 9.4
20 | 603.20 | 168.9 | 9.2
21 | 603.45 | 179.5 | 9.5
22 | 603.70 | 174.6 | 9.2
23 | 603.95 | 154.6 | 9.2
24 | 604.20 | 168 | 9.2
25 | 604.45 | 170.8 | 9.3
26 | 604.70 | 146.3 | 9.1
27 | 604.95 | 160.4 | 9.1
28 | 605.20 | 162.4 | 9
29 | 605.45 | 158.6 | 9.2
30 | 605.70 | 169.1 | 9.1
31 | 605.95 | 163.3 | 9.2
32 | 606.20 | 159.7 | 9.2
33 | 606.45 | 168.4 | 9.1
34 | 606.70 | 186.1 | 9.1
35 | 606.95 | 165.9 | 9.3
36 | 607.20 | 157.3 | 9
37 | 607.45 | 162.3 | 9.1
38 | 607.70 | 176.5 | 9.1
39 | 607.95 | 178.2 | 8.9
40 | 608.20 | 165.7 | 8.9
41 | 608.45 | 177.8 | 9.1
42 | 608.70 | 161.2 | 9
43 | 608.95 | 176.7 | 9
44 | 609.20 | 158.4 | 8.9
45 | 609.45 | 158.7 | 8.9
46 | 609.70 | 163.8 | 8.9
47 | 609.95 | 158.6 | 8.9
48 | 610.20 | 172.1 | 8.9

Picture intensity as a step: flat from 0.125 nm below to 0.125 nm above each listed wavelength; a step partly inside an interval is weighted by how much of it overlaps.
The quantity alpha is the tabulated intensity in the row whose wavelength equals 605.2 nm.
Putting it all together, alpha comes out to 162.4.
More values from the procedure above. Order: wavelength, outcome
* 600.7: 170.4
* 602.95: 178.9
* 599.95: 174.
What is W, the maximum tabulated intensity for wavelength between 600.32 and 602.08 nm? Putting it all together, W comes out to 180.3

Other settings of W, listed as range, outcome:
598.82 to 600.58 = 193.6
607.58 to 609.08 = 178.2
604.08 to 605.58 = 170.8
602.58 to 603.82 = 181.3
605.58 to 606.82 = 186.1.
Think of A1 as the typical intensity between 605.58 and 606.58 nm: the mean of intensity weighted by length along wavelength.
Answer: 165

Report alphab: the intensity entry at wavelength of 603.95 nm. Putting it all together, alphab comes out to 154.6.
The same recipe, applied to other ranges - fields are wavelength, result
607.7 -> 176.5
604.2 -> 168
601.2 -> 180.3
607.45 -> 162.3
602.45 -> 163.3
